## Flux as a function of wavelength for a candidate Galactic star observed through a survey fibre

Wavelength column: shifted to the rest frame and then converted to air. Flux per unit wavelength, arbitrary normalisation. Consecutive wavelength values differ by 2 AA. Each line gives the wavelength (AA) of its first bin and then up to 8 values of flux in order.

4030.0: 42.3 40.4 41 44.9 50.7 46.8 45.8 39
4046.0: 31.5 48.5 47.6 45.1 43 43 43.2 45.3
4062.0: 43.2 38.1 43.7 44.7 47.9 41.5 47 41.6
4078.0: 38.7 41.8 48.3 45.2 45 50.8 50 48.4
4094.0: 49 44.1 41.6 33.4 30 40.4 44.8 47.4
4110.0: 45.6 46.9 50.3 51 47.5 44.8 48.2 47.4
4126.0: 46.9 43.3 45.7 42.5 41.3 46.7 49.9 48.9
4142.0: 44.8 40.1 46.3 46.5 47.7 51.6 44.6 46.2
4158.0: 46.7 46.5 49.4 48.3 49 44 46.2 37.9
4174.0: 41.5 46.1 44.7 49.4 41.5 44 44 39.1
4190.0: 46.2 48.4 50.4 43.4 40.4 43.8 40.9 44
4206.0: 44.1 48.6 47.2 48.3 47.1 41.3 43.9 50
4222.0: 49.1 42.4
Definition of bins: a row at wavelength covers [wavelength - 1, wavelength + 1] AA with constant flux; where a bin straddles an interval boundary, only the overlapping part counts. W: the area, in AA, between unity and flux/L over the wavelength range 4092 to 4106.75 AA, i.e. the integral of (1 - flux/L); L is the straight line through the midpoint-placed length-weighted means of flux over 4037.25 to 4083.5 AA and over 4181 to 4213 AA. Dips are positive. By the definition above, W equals 1.0 AA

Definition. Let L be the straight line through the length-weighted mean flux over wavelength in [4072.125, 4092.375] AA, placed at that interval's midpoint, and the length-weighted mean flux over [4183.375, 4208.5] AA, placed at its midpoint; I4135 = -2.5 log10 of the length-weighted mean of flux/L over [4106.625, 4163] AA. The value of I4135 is -0.040 mag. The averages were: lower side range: 45.4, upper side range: 44.3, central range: 46.6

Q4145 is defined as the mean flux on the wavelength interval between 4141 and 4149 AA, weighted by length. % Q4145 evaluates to 44.4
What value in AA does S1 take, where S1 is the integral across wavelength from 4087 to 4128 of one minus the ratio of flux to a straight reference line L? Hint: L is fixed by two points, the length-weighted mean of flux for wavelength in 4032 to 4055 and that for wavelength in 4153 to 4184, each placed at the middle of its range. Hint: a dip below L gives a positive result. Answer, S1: -0.7 AA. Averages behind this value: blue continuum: 43.8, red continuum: 45.4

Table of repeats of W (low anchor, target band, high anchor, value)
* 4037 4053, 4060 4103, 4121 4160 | 1.39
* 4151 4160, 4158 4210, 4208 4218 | 1.86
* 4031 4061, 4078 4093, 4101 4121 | -0.71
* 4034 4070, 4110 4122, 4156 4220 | -0.94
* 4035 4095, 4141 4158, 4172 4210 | -0.60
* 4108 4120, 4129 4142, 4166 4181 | 0.26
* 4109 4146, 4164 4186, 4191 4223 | 0.63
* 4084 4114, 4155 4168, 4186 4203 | -0.95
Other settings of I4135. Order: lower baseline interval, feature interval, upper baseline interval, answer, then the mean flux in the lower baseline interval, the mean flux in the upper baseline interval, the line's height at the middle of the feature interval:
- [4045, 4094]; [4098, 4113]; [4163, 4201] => 0.08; 44.4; 44.6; 44.5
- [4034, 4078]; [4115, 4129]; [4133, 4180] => -0.04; 43.7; 45.9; 45.2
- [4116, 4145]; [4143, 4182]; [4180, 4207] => -0.02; 45.8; 44.1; 44.9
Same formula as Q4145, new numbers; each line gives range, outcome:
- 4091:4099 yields 45.8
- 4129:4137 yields 44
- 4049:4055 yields 45.2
